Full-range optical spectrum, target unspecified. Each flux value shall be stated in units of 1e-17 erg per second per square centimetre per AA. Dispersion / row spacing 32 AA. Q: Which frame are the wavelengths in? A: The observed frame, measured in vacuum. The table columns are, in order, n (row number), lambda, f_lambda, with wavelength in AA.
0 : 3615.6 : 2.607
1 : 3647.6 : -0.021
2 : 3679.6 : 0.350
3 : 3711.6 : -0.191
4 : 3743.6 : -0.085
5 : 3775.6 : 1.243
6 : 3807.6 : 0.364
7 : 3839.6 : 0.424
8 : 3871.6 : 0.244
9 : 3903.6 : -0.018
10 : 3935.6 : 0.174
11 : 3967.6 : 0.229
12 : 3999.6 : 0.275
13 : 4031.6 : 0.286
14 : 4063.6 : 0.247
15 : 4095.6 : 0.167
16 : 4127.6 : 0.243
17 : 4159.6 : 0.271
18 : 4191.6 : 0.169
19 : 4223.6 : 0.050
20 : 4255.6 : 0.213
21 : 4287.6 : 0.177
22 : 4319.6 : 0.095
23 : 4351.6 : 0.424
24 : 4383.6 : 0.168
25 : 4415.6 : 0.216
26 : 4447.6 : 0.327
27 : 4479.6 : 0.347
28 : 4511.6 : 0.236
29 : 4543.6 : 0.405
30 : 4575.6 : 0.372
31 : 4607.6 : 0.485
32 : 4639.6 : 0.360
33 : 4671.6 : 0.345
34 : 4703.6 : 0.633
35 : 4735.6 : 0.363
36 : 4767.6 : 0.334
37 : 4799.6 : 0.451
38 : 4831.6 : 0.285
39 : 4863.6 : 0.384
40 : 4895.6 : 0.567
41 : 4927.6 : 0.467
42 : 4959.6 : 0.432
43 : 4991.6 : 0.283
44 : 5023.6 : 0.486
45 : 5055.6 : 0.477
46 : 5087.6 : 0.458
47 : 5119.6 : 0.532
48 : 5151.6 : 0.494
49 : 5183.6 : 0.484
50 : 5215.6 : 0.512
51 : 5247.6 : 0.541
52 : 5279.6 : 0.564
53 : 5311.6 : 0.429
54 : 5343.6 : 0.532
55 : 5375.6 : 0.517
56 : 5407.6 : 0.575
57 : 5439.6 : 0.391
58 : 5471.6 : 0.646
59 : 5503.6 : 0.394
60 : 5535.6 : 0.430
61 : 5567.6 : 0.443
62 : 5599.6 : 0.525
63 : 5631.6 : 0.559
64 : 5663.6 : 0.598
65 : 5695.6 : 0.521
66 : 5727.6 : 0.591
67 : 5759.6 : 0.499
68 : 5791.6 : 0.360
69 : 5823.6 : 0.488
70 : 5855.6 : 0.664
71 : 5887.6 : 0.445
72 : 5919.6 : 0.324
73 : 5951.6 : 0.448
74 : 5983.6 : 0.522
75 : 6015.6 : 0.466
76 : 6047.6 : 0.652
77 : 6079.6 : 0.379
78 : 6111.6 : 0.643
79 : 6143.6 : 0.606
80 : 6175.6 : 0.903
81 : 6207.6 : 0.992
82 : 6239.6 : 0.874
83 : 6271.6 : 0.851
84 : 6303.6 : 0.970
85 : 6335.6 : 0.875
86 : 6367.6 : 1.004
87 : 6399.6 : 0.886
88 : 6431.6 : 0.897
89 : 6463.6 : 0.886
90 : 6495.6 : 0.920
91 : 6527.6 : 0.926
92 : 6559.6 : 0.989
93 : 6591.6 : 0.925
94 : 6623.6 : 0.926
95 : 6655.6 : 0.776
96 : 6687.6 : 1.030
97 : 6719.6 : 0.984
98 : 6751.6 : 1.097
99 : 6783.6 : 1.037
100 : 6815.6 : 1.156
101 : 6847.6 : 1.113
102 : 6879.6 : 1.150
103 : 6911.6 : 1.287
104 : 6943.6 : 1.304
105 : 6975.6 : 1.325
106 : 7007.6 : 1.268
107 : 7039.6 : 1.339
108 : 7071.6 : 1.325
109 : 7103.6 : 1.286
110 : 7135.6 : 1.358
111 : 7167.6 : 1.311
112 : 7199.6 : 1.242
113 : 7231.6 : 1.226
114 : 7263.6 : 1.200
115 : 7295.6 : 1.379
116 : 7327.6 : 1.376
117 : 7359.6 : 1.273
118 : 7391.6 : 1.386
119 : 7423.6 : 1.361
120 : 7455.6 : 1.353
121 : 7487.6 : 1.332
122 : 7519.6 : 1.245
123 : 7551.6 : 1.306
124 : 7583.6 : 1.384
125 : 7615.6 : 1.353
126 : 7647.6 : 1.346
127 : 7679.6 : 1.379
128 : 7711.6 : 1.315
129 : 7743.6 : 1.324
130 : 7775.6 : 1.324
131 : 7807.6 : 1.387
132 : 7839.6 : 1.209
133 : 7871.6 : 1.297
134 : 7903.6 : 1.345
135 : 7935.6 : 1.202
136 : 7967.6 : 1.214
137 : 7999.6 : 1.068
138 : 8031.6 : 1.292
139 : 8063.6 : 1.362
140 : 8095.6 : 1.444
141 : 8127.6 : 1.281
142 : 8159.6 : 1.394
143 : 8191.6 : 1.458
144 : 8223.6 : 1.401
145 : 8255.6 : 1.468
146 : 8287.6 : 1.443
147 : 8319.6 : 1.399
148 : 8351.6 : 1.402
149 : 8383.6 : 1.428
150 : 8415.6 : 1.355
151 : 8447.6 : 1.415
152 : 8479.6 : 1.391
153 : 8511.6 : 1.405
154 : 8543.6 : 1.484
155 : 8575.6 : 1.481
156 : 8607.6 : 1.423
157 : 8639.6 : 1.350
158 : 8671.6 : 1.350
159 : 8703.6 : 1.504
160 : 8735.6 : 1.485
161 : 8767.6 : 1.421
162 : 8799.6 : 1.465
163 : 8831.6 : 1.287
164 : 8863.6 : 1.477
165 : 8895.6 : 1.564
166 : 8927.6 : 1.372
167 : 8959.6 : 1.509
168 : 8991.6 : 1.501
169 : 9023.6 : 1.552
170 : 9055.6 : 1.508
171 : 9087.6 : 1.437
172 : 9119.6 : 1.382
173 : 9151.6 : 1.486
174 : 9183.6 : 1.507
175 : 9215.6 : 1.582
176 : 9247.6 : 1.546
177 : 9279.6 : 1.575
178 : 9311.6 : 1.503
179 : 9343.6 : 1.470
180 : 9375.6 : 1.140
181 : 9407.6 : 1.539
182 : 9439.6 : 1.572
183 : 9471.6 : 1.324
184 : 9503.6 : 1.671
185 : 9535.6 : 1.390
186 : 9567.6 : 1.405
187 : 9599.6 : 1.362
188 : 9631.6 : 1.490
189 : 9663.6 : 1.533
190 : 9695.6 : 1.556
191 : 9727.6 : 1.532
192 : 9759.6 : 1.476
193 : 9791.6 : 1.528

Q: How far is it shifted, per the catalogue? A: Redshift 0.545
